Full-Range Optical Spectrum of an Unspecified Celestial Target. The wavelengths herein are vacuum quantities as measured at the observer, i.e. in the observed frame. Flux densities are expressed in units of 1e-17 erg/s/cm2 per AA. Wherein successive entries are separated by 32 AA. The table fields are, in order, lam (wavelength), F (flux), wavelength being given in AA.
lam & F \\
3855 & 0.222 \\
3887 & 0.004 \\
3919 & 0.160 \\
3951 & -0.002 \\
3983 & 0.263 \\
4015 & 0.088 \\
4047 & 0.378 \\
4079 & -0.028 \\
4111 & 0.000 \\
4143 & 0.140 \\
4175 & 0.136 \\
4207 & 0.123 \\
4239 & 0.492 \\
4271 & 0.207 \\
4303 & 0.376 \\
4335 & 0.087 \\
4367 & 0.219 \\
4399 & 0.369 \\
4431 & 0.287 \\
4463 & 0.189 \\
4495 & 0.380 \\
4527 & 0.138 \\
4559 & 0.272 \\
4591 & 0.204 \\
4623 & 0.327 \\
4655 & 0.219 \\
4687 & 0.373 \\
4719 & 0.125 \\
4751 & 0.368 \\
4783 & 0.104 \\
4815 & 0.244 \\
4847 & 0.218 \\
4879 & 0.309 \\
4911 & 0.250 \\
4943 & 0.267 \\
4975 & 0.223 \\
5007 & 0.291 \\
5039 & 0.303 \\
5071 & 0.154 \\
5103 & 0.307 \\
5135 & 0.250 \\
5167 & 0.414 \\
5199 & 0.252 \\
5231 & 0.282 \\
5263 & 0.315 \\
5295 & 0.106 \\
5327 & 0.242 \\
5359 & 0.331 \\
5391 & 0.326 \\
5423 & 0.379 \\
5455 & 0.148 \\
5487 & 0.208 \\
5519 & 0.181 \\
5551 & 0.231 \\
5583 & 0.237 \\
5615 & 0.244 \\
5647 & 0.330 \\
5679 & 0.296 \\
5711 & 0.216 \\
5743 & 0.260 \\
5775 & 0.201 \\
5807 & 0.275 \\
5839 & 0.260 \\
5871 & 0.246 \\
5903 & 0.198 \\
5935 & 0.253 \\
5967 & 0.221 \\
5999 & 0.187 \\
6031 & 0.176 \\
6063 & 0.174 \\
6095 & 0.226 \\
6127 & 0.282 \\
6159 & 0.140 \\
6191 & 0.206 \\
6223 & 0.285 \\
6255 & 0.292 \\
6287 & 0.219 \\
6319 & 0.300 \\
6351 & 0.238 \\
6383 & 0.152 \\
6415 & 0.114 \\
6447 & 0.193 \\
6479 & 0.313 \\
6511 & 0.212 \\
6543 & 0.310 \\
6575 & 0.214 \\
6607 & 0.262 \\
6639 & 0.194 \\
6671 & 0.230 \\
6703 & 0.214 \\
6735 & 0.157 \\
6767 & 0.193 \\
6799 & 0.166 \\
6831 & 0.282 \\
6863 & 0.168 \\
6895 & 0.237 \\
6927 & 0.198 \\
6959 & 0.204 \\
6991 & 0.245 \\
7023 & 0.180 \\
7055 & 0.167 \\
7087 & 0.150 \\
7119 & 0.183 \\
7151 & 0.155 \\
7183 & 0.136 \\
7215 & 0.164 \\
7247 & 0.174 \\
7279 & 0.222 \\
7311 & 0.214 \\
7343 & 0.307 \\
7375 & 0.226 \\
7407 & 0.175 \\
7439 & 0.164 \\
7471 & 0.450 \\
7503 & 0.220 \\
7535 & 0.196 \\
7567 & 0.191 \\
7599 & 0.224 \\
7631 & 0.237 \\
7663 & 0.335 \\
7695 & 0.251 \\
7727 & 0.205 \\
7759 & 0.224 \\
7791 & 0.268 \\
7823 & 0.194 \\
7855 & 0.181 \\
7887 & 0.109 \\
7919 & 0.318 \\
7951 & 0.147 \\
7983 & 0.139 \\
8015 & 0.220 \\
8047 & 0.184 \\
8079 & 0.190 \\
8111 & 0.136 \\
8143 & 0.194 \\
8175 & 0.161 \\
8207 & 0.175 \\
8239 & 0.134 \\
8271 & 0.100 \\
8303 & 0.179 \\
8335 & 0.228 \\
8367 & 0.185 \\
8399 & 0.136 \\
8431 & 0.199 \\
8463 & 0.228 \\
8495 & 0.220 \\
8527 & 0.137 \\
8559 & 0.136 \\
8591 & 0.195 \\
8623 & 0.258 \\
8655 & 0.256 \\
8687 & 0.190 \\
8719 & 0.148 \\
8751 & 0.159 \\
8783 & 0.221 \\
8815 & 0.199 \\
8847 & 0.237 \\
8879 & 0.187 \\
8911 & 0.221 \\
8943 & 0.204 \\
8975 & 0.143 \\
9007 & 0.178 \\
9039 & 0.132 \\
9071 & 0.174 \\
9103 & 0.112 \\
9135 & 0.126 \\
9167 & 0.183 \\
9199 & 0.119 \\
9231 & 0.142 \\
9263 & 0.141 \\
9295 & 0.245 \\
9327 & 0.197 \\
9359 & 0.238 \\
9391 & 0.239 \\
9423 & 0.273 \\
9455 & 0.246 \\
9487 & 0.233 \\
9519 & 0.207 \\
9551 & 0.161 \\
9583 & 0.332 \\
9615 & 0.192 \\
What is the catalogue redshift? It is 0.138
